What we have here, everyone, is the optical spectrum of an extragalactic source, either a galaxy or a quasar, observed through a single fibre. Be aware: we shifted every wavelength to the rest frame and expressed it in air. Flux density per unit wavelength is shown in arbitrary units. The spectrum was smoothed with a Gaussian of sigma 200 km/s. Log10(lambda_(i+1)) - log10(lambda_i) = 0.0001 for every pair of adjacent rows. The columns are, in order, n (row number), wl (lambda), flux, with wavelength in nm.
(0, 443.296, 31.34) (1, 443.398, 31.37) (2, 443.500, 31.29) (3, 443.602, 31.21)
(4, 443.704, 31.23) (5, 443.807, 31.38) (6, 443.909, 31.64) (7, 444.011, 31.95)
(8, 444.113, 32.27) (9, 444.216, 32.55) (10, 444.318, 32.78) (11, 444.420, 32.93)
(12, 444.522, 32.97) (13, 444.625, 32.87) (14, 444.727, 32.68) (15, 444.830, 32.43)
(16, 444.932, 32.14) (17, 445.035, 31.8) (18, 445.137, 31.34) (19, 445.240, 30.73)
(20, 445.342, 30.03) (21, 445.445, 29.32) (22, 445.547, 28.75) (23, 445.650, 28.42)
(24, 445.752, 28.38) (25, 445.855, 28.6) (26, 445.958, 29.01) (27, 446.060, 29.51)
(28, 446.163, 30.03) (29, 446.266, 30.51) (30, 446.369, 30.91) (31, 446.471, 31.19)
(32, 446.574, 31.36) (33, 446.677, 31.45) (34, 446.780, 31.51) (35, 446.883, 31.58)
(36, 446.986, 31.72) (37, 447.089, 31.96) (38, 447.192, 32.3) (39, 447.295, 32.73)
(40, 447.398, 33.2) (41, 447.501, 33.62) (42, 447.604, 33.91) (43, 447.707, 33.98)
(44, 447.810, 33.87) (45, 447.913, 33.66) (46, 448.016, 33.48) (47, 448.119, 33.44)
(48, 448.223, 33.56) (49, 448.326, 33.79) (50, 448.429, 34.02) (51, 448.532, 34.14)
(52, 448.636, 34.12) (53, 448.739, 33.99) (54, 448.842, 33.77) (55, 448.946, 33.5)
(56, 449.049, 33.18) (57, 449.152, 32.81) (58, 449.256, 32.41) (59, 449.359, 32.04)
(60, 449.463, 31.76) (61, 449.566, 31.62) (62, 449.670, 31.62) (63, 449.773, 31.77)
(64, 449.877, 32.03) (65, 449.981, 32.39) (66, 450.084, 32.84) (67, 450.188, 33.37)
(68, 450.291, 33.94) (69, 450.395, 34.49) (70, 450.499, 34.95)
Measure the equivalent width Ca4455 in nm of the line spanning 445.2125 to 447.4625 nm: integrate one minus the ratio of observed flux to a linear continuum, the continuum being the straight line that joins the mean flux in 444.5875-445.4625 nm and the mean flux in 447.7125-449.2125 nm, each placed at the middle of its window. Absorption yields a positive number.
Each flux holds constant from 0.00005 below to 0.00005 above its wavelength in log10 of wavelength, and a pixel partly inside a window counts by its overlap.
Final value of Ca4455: 0.12 nm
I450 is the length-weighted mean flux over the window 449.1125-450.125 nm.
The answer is 32.1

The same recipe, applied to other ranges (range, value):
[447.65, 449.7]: 33.3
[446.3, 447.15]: 31.4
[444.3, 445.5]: 31.8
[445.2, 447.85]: 31.1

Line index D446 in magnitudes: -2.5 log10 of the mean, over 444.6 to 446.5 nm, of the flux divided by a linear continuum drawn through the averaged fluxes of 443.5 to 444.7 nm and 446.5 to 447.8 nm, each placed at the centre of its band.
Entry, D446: 0.06 mag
